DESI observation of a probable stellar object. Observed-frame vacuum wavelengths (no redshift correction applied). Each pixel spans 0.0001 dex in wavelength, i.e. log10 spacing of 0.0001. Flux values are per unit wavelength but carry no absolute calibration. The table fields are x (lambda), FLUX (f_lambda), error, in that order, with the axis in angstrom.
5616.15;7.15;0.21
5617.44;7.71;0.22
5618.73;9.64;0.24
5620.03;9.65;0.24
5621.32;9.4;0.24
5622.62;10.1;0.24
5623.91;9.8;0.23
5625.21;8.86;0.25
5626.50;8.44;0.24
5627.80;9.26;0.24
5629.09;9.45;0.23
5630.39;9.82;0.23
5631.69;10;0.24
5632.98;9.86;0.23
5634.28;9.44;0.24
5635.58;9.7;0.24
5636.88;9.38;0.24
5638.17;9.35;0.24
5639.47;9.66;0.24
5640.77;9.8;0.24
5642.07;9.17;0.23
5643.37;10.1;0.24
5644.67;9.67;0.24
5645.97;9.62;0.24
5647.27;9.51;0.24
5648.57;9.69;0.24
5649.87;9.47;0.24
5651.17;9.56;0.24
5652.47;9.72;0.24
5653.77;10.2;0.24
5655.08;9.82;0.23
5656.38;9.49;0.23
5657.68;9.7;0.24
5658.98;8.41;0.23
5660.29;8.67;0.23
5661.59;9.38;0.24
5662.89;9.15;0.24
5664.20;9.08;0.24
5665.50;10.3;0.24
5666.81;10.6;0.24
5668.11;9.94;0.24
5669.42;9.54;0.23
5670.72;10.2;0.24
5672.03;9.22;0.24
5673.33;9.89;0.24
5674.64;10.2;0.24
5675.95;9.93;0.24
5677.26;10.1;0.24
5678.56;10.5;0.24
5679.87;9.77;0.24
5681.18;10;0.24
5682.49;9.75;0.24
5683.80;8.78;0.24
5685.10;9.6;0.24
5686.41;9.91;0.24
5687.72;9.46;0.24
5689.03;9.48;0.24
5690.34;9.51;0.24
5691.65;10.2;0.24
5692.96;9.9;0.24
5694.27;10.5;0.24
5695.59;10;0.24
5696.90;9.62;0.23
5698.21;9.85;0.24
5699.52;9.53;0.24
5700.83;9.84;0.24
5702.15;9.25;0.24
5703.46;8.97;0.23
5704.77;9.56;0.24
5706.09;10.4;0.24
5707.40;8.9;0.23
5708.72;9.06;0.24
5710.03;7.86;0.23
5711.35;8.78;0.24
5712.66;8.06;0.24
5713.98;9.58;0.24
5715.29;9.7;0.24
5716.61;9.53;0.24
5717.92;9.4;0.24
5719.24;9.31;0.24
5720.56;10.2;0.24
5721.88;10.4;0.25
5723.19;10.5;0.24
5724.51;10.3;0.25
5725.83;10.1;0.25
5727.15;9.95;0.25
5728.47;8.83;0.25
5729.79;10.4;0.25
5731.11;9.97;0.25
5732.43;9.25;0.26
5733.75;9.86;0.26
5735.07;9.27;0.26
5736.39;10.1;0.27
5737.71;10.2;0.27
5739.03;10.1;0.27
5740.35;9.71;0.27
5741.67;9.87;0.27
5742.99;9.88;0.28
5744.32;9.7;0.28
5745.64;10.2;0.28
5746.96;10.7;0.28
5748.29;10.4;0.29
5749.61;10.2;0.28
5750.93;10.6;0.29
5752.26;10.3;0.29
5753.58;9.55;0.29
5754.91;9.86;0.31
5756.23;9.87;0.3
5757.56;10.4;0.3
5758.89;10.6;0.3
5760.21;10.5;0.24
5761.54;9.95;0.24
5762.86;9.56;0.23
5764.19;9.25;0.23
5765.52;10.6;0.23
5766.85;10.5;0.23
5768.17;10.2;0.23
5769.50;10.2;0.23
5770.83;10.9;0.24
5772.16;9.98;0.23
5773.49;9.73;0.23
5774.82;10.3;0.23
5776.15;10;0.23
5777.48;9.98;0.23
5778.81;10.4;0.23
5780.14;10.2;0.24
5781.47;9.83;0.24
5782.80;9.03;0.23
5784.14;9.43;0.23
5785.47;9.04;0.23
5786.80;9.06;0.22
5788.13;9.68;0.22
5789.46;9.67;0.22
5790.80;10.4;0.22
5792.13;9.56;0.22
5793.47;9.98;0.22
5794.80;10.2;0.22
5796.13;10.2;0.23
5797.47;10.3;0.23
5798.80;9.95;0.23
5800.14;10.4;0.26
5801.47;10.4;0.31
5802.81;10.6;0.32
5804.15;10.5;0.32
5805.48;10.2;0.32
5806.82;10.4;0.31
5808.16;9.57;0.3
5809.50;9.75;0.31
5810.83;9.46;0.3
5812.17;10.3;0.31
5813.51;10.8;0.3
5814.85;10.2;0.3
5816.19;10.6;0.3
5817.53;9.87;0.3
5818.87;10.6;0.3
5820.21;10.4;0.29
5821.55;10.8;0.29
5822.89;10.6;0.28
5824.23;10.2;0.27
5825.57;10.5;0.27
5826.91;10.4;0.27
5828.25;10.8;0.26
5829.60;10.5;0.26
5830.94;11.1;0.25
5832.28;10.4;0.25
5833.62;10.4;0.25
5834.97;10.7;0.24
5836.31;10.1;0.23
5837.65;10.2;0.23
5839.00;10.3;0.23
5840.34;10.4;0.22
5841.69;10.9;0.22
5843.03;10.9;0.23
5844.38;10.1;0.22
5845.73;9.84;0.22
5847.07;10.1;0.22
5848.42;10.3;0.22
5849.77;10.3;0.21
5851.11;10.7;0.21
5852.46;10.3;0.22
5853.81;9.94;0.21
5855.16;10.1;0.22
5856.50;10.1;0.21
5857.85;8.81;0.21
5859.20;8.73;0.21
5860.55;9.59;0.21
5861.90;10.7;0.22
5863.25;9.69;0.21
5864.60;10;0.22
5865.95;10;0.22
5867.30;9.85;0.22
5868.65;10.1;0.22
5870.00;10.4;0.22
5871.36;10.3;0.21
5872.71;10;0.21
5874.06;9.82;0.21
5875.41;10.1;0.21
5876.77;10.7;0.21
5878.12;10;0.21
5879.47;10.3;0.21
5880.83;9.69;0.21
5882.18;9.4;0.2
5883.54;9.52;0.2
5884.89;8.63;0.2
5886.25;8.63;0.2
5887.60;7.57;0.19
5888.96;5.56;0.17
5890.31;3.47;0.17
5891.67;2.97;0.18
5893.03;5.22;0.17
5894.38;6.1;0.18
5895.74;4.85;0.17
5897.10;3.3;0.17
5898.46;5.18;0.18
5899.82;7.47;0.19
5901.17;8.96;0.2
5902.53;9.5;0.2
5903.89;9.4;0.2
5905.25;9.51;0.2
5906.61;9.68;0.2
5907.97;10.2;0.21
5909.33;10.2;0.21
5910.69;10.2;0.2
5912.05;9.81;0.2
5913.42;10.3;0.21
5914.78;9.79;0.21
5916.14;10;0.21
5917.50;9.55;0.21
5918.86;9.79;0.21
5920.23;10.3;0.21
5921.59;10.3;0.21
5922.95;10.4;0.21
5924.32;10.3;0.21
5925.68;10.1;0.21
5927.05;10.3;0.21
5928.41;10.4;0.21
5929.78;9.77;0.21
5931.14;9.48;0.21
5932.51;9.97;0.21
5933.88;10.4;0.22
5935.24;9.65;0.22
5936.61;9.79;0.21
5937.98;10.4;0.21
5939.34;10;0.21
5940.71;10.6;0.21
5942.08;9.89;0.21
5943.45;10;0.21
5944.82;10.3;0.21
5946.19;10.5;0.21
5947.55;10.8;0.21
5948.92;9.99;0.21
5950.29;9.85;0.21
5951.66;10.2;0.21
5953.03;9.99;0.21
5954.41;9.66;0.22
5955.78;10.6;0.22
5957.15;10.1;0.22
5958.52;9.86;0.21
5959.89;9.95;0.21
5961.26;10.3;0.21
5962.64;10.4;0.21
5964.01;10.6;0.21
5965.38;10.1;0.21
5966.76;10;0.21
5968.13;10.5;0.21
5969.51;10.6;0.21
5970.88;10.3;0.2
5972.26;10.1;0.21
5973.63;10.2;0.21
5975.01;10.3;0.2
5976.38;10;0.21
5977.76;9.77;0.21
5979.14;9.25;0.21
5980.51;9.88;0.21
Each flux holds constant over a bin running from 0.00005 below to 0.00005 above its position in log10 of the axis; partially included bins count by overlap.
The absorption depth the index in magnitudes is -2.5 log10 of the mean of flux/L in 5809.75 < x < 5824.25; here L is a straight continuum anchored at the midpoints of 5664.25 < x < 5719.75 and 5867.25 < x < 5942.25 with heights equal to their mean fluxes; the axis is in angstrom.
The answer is -0.12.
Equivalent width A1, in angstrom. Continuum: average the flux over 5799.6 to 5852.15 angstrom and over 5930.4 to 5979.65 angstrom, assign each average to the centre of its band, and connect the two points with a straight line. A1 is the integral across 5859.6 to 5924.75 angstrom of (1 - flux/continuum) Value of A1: 8.6 angstrom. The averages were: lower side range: 10.4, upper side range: 10.1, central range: 8.9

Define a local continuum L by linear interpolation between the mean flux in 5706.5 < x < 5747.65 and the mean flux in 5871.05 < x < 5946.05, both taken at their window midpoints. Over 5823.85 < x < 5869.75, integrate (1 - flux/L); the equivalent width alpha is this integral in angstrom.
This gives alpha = -4.6 angstrom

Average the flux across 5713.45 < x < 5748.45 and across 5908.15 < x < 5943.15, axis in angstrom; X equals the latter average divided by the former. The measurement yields 1.02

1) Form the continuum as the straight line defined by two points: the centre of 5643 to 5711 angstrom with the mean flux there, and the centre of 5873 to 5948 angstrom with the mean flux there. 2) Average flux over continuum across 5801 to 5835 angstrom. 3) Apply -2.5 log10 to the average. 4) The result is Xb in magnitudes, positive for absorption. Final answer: -0.12 mag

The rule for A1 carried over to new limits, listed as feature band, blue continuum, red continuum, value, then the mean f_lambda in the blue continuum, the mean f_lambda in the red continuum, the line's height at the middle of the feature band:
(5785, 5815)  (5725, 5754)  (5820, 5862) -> 0.4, 9.97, 10.3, 10.2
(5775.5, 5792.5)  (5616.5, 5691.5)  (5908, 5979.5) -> 0.2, 9.58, 10.1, 9.82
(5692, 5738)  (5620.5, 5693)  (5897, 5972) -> 0.3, 9.63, 9.86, 9.68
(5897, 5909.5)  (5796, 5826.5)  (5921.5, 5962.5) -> 2.1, 10.3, 10.1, 10.2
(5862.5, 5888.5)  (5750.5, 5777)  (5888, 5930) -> -2.5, 10.1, 8.46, 8.85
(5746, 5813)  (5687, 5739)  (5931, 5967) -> -1.9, 9.64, 10.1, 9.78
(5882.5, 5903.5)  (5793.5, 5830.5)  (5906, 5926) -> 7.4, 10.3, 10.1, 10.1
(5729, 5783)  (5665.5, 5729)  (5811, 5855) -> -0.3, 9.68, 10.4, 10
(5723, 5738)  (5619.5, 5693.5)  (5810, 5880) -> 0.0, 9.64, 10.2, 9.87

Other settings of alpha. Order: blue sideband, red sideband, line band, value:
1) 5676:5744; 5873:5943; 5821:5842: -2.86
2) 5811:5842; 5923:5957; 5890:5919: 6.30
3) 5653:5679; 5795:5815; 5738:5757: -0.14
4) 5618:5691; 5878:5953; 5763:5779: -1.32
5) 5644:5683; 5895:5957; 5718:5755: -1.19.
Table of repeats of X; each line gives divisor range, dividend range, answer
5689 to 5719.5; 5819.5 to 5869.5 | 1.08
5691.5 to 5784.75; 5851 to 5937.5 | 0.93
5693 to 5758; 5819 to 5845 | 1.08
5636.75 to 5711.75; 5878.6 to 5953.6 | 0.94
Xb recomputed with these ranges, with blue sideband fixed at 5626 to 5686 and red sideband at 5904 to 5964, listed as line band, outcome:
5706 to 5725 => 0.03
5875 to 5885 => 0.02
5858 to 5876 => 0.01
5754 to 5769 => -0.03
